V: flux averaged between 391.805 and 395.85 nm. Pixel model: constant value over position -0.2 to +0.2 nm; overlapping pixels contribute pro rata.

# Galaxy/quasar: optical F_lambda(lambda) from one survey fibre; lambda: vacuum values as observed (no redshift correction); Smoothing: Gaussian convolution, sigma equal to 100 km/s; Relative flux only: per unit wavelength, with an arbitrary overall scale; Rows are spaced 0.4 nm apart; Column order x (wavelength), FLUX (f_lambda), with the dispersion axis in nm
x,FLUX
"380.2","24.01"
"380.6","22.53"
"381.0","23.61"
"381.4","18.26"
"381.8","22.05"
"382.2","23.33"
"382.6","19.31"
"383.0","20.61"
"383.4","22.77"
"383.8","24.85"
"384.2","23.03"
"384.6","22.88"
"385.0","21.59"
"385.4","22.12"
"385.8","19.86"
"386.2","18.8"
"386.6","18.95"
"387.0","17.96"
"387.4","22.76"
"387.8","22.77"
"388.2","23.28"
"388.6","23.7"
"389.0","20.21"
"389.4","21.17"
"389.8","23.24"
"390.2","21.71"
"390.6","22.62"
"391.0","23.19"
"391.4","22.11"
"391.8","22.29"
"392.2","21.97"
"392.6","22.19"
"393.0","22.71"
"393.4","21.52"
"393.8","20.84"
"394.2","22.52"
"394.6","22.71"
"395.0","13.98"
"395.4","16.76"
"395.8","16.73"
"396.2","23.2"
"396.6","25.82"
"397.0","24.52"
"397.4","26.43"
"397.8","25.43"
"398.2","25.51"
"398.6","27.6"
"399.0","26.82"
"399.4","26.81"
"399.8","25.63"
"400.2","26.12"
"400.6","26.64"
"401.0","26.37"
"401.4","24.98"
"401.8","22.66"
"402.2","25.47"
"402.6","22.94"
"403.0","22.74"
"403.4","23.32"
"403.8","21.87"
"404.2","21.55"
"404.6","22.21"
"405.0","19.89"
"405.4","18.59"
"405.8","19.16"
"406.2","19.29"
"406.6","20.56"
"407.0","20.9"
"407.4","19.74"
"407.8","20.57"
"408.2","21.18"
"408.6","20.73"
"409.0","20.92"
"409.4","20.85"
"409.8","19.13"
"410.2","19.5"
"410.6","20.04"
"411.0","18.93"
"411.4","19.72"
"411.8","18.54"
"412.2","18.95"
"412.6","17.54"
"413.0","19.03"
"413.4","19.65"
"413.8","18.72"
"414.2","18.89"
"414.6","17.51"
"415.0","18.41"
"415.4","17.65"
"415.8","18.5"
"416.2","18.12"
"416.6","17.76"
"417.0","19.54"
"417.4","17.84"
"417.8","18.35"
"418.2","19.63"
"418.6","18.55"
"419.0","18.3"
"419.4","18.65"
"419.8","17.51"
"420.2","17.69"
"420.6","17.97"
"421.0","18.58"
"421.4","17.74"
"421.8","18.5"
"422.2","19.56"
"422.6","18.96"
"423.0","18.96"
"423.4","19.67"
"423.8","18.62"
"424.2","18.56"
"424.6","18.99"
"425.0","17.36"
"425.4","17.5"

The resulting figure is 20.4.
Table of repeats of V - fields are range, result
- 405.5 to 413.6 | 19.7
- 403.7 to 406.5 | 20.3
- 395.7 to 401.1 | 25.4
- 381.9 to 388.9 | 21.7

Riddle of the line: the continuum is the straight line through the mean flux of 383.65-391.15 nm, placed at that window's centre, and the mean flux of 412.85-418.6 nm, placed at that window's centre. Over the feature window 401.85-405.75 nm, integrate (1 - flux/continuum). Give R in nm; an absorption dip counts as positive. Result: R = -0.403 nm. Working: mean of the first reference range 21.8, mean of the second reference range 18.5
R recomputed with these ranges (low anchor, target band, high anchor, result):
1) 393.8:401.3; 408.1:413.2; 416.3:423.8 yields 0.28 nm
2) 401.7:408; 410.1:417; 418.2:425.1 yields 0.41 nm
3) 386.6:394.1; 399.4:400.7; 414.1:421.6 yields -0.35 nm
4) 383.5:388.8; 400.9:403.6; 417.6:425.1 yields -0.49 nm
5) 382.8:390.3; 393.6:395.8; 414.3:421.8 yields 0.18 nm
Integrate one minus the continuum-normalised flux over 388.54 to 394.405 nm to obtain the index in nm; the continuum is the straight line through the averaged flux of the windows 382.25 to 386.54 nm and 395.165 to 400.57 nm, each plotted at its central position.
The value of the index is 0.24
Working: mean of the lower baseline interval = 21.6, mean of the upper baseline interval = 24.4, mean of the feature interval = 22.1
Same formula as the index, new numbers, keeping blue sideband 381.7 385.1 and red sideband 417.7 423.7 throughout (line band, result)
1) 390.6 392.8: -0.09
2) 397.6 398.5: -0.21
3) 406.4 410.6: -0.13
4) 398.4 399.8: -0.41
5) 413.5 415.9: 0.11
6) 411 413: 0.07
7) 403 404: -0.11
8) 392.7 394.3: -0.04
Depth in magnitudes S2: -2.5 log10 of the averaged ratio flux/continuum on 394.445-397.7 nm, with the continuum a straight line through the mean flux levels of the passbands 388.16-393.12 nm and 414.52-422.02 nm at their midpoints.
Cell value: 0.006 mag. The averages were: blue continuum 22.3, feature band 21.4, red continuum 18.3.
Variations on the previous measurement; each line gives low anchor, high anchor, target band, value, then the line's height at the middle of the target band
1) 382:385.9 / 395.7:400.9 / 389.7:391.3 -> 0.05 mag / 23.6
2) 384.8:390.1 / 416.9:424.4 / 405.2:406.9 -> 0.01 mag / 19.8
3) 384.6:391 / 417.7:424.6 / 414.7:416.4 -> 0.06 mag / 19.1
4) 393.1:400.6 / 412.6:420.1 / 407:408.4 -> 0.00 mag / 20.6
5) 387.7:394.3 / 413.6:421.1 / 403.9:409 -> -0.03 mag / 19.9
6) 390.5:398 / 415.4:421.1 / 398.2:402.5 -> -0.22 mag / 21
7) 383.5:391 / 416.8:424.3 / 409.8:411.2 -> 0.01 mag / 19.6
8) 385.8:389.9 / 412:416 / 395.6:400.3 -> -0.24 mag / 20.1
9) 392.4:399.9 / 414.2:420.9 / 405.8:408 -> 0.03 mag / 20.6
